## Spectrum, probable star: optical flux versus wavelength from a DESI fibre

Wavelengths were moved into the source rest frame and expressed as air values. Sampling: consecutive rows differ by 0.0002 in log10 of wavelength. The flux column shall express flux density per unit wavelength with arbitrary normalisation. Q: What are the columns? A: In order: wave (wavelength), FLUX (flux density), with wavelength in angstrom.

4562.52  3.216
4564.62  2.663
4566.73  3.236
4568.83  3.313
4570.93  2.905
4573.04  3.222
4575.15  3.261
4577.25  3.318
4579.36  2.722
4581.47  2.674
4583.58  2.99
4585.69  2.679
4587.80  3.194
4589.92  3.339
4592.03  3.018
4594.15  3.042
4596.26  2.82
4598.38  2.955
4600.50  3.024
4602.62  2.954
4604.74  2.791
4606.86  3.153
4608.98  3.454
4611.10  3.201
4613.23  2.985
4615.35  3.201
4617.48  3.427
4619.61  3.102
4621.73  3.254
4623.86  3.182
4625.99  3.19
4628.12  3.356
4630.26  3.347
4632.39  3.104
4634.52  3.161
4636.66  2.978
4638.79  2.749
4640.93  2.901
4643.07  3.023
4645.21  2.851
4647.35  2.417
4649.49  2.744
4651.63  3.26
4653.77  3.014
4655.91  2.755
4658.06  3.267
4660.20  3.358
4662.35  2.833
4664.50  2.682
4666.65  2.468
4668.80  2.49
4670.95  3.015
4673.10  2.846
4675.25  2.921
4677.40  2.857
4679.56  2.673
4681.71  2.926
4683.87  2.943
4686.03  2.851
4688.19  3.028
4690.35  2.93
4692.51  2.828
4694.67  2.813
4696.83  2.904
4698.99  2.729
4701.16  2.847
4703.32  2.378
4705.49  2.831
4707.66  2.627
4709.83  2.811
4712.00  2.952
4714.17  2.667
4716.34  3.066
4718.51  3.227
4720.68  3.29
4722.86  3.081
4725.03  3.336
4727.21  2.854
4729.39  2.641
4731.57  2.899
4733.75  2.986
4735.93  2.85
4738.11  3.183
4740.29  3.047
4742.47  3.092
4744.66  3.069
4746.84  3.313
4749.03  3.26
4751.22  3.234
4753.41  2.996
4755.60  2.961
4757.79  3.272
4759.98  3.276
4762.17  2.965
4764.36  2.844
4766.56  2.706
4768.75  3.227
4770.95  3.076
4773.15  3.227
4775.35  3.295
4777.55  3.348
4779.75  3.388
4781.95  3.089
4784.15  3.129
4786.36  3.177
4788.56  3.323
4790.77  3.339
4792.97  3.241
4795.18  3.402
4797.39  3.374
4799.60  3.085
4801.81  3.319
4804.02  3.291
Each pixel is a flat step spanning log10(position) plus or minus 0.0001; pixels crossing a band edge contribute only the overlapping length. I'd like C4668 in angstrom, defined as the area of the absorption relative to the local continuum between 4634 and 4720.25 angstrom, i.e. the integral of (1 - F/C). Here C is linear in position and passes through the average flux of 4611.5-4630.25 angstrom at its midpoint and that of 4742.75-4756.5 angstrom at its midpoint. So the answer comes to 8.56 angstrom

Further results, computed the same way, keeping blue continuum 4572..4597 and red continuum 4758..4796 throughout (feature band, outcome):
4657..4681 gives 1.8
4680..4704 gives 2.1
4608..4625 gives -1.0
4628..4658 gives 1.0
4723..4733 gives 0.6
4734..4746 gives 0.4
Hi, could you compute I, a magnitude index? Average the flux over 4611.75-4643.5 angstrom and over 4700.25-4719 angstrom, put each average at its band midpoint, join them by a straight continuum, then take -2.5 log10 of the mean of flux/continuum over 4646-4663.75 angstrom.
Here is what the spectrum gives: 0.027 mag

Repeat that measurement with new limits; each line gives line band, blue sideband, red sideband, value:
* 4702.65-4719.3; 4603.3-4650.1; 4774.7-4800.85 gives 0.13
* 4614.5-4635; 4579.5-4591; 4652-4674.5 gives -0.11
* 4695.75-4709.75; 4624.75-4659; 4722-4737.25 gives 0.09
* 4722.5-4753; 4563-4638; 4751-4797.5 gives 0.03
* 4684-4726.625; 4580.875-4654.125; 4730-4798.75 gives 0.07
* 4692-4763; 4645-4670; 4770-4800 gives 0.03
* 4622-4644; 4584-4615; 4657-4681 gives -0.05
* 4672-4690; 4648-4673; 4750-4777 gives 0.02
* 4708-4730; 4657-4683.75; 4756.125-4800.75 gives 0.01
